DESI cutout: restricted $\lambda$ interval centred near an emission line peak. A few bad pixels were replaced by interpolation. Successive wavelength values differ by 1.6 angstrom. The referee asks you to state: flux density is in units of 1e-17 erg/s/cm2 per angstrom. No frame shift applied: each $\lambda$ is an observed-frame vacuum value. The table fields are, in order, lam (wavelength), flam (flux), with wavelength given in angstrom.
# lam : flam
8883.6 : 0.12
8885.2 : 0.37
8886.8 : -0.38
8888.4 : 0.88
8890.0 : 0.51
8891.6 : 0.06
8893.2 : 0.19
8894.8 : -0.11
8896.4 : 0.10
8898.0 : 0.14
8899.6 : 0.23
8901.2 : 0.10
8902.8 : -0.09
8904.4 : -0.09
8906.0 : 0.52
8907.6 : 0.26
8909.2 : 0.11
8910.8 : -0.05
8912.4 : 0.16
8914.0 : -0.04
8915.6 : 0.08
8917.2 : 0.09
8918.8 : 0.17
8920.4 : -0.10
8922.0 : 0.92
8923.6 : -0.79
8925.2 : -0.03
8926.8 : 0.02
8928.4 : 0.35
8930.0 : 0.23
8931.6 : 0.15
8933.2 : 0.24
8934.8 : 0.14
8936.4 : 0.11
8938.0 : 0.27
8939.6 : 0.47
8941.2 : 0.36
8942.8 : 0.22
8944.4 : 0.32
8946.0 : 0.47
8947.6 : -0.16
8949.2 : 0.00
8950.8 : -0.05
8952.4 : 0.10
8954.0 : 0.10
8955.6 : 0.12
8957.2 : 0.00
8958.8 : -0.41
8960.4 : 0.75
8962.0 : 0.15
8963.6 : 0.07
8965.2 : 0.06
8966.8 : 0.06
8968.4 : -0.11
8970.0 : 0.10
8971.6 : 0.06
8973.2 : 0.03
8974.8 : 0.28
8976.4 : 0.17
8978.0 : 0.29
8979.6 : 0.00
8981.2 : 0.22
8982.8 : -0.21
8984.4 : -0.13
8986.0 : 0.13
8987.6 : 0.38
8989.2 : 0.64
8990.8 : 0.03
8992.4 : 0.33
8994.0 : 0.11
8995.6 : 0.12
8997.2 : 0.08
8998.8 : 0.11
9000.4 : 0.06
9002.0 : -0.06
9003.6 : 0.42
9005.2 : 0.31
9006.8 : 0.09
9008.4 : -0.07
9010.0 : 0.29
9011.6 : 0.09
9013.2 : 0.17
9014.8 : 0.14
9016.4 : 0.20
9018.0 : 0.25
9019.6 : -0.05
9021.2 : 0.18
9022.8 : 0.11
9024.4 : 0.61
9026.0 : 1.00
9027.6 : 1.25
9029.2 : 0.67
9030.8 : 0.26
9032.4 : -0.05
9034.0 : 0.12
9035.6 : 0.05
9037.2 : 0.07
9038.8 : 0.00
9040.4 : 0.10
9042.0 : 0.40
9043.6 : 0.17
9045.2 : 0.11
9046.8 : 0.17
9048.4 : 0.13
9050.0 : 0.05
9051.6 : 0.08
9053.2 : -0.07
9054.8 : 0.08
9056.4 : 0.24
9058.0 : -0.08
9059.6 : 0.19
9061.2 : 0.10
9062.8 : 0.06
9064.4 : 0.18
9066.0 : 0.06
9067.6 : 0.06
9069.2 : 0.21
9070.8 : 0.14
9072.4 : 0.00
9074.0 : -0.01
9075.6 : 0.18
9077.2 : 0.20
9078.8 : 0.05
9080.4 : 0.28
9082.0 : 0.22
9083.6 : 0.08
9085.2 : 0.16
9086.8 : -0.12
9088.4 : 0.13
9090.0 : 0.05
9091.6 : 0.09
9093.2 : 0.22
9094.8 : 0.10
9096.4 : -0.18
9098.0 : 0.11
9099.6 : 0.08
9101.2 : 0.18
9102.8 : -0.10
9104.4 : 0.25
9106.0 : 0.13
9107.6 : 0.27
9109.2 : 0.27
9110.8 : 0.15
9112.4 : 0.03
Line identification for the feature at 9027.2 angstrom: [O III] 5007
